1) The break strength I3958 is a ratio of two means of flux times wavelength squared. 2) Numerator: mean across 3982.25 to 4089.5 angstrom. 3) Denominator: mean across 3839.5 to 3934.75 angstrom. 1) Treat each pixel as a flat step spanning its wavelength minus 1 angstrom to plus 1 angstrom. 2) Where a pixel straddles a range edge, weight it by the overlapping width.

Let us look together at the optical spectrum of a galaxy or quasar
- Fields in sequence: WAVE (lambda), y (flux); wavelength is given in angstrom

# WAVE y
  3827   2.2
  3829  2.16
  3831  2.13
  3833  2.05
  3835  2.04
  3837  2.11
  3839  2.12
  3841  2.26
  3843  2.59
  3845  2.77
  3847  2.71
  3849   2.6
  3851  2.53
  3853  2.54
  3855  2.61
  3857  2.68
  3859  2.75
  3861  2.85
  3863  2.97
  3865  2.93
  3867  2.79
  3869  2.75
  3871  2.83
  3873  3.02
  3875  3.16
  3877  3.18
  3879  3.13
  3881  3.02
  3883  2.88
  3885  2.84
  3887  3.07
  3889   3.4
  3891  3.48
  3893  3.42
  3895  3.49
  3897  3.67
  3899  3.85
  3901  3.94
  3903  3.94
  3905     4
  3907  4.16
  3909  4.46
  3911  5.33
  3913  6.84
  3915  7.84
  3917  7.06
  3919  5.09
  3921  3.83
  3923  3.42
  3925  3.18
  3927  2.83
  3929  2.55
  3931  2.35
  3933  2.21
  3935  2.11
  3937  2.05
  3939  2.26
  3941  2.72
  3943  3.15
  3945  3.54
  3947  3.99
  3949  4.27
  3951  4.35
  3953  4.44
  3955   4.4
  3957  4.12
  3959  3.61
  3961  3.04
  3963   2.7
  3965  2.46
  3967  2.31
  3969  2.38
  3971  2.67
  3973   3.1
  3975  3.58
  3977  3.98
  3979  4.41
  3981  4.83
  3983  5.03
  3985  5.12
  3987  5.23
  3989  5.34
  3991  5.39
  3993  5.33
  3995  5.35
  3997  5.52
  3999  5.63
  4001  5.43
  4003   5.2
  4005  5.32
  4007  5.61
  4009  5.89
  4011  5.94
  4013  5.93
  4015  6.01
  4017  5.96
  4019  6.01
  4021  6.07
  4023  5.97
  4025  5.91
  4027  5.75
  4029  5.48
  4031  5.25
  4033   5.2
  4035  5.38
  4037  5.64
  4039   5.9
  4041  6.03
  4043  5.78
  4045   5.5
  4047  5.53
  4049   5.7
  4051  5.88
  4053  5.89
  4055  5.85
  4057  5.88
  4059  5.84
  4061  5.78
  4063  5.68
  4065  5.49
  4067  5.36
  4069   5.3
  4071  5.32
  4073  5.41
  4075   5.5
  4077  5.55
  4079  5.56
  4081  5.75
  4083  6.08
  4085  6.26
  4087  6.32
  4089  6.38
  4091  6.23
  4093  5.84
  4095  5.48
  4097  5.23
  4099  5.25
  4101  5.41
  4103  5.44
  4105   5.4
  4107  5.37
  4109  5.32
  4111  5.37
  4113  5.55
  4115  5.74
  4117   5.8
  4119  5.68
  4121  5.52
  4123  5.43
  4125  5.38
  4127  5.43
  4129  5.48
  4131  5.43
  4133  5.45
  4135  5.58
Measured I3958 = 1.8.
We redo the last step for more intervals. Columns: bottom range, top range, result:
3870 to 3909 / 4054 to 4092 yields 1.85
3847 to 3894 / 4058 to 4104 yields 2.15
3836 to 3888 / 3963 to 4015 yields 1.81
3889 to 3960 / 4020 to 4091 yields 1.58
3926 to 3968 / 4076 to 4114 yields 1.96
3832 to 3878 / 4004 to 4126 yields 2.38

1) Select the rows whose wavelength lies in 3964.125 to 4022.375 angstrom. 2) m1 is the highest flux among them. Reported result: 6.07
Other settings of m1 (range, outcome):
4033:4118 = 6.38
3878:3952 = 7.84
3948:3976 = 4.44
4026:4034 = 5.75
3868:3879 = 3.18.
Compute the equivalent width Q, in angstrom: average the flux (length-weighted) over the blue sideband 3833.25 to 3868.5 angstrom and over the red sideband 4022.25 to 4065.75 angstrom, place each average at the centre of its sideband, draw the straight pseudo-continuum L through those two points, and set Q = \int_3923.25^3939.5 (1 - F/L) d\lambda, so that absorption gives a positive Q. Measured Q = 5.75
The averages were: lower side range 2.57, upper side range 5.7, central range 2.49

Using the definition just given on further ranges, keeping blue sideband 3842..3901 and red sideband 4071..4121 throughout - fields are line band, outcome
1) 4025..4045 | -2.75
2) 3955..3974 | 5.01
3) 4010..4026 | -4.21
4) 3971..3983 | 0.83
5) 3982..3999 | -3.48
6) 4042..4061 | -2.35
